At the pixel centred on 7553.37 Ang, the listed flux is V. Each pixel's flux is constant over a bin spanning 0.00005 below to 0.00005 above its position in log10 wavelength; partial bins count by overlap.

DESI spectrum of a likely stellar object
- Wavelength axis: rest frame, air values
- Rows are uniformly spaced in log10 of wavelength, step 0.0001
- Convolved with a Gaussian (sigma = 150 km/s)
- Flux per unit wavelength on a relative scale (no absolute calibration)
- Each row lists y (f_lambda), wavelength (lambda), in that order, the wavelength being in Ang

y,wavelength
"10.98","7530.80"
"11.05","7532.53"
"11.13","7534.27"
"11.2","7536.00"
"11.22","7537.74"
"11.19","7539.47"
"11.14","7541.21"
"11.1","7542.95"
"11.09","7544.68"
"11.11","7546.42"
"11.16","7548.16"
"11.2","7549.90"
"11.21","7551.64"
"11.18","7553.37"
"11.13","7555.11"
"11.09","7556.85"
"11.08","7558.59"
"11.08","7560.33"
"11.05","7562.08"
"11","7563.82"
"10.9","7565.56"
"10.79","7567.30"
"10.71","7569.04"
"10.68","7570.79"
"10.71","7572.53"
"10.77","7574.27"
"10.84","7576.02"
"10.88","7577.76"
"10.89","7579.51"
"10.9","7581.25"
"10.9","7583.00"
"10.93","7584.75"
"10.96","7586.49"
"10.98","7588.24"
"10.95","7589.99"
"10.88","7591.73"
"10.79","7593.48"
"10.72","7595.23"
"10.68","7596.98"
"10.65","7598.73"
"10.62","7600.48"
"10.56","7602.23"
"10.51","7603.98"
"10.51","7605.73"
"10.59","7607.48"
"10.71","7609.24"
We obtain 11.18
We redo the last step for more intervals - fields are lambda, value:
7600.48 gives 10.62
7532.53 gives 11.05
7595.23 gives 10.72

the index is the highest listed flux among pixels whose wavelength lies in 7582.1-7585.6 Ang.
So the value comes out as 10.93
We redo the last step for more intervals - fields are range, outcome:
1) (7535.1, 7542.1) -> 11.22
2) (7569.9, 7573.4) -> 10.71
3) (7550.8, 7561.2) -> 11.21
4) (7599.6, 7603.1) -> 10.62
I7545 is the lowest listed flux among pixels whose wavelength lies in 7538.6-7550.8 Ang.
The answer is 11.09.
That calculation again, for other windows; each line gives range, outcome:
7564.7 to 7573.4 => 10.68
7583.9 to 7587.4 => 10.93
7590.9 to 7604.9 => 10.51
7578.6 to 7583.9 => 10.89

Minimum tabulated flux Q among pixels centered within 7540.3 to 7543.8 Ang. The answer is 11.1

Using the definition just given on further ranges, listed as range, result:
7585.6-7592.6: 10.88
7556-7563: 11.05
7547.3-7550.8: 11.16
